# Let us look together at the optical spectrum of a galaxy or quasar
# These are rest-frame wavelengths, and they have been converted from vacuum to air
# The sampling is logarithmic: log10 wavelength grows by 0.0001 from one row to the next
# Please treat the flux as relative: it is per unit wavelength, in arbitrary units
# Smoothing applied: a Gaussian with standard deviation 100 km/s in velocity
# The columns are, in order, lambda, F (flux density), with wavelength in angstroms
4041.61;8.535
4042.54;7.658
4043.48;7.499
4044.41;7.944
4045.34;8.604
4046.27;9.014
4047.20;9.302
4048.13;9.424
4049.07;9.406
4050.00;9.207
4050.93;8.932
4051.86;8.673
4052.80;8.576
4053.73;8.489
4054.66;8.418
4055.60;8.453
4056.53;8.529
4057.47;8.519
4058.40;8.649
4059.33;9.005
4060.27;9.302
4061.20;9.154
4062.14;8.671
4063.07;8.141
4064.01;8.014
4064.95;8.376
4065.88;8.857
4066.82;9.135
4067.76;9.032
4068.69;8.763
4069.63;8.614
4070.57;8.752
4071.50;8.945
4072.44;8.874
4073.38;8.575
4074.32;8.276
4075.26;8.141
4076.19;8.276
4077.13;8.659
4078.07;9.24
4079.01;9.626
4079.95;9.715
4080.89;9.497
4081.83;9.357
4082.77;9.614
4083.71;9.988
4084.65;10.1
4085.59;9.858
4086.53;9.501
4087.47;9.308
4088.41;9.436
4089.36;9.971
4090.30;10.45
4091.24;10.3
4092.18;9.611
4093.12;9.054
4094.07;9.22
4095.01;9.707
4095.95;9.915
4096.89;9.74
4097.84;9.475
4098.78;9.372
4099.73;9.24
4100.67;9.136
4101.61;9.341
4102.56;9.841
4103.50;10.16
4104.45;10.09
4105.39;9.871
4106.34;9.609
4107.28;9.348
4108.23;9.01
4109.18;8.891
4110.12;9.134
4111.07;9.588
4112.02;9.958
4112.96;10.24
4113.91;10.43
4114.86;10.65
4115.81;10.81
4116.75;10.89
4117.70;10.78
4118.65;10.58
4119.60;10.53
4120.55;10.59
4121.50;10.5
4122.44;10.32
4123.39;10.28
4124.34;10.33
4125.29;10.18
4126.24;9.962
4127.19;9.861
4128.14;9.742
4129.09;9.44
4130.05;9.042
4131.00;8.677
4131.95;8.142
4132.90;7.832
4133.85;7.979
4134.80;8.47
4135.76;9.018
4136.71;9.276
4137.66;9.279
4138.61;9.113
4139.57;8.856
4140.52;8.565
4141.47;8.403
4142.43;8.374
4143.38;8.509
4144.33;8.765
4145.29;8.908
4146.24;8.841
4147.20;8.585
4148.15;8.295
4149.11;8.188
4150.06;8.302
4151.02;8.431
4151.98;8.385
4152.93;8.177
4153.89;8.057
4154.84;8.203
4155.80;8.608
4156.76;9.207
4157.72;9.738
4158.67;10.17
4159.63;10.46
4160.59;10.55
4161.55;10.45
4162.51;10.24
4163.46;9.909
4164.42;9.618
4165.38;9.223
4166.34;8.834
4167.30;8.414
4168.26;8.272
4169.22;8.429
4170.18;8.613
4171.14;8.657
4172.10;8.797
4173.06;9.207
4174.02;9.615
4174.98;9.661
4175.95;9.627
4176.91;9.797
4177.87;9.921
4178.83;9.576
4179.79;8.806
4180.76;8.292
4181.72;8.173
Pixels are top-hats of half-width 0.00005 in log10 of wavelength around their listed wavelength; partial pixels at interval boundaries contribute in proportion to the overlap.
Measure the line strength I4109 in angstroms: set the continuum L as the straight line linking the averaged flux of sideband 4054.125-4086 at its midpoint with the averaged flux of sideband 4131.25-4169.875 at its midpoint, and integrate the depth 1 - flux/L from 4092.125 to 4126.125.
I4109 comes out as -3.9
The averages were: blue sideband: 8.91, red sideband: 8.88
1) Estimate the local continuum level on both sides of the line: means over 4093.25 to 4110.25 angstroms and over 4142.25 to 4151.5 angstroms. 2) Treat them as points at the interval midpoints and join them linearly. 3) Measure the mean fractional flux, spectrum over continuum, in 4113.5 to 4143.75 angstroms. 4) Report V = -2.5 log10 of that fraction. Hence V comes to -0.07 mag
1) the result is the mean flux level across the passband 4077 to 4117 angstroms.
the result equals 9.7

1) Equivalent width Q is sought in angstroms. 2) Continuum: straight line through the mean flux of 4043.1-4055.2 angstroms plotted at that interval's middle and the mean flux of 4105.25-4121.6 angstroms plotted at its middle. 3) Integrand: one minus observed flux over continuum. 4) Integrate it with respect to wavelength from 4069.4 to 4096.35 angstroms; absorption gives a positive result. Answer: 0.3 angstroms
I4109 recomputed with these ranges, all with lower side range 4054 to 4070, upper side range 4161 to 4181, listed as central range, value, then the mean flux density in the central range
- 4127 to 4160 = 1.18 angstroms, 8.78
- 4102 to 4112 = -0.73 angstroms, 9.56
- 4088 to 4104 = -1.42 angstroms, 9.64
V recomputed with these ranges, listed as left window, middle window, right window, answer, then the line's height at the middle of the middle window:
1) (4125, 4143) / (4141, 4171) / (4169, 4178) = 0.02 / 9.1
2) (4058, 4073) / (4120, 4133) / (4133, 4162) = -0.10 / 8.83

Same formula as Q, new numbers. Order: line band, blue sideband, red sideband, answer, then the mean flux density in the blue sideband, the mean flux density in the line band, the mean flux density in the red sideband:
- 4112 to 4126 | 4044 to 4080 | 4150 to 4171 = -2.4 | 8.77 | 10.5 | 9.11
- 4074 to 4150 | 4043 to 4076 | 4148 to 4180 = -4.5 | 8.69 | 9.44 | 9.14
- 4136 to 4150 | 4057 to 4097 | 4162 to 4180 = 0.8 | 9.16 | 8.71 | 9.23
